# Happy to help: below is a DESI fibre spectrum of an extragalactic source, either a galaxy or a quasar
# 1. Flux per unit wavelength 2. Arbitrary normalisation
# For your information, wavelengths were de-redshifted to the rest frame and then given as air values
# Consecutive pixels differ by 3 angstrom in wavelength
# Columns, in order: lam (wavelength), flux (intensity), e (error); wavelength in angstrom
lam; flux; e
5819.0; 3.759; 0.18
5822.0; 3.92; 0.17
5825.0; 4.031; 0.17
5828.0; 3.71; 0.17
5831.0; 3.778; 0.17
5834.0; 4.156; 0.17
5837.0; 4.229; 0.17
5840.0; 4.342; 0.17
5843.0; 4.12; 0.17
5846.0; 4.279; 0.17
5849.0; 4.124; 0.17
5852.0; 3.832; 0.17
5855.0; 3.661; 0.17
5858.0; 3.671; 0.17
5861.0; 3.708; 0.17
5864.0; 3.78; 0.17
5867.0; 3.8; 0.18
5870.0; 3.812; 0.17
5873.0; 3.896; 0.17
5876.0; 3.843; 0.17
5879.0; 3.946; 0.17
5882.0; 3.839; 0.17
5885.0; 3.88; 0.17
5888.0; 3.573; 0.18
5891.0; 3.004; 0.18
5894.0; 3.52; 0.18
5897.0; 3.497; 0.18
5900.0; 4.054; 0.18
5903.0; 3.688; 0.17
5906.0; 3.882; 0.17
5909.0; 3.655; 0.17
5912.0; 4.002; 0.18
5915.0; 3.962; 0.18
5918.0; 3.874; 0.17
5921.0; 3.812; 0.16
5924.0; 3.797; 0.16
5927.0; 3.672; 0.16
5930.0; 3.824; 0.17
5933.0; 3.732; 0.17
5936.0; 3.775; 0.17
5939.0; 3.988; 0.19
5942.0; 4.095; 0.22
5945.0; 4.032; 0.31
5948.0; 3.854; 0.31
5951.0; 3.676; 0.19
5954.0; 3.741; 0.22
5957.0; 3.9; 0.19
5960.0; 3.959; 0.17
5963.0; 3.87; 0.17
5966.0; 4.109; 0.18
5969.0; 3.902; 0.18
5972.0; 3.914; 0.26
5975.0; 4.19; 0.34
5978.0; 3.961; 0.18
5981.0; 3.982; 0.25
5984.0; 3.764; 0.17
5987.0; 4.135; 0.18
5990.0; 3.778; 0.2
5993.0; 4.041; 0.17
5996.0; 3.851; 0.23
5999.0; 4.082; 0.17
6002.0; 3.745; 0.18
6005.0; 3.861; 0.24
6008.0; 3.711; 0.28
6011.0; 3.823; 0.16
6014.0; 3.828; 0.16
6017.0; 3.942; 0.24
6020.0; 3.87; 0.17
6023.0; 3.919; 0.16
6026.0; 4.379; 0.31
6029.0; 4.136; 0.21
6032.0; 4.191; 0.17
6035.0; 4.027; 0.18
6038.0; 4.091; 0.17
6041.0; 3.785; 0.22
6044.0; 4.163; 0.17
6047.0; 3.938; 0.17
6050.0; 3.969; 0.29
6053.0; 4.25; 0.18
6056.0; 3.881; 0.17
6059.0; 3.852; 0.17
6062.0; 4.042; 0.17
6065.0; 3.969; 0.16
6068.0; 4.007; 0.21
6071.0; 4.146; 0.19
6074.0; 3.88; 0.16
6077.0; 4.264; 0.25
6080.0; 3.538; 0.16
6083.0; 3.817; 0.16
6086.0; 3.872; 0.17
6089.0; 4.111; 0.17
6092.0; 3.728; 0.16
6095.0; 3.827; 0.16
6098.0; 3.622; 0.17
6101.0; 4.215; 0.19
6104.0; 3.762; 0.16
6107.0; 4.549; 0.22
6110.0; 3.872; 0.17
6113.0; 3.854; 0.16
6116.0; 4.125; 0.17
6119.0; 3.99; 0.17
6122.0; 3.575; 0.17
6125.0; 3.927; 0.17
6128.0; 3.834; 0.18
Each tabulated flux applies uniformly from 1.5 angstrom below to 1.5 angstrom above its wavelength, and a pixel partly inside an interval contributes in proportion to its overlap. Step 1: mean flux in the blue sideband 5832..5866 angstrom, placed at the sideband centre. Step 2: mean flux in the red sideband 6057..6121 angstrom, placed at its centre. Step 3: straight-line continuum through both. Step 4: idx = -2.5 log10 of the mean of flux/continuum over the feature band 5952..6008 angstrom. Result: 0.012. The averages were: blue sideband 3.99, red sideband 3.95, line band 3.92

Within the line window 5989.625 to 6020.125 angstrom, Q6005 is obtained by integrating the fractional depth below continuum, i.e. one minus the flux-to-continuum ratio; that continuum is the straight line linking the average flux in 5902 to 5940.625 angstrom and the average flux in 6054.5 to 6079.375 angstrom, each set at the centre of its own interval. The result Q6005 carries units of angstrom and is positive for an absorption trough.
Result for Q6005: 0.4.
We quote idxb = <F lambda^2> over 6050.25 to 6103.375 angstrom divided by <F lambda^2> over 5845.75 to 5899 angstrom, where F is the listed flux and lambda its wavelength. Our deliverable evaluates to 1.1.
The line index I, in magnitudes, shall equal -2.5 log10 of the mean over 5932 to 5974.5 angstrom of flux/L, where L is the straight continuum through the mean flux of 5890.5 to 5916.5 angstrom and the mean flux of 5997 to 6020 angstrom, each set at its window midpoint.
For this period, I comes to -0.03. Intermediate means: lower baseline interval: 3.72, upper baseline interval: 3.86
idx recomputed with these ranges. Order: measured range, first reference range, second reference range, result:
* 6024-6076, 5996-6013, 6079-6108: -0.047 mag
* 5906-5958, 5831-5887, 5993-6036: 0.027 mag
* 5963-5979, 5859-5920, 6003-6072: -0.032 mag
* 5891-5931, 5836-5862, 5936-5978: 0.057 mag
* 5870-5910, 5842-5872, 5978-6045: 0.050 mag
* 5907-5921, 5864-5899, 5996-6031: -0.031 mag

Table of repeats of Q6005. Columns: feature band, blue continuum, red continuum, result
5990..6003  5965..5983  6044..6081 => 0.3 angstrom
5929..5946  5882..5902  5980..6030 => -0.8 angstrom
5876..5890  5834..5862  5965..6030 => 0.7 angstrom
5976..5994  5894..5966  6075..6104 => -0.4 angstrom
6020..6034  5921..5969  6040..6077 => -0.5 angstrom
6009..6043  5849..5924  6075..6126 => -1.2 angstrom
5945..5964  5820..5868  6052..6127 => 0.5 angstrom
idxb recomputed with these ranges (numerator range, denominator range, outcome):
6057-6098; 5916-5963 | 1.06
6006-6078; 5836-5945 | 1.10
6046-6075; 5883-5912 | 1.15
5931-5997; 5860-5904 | 1.08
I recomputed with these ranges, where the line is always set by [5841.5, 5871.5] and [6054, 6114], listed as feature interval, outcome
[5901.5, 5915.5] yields 0.018 mag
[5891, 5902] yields 0.085 mag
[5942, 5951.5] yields -0.002 mag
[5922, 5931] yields 0.038 mag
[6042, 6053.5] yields -0.032 mag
